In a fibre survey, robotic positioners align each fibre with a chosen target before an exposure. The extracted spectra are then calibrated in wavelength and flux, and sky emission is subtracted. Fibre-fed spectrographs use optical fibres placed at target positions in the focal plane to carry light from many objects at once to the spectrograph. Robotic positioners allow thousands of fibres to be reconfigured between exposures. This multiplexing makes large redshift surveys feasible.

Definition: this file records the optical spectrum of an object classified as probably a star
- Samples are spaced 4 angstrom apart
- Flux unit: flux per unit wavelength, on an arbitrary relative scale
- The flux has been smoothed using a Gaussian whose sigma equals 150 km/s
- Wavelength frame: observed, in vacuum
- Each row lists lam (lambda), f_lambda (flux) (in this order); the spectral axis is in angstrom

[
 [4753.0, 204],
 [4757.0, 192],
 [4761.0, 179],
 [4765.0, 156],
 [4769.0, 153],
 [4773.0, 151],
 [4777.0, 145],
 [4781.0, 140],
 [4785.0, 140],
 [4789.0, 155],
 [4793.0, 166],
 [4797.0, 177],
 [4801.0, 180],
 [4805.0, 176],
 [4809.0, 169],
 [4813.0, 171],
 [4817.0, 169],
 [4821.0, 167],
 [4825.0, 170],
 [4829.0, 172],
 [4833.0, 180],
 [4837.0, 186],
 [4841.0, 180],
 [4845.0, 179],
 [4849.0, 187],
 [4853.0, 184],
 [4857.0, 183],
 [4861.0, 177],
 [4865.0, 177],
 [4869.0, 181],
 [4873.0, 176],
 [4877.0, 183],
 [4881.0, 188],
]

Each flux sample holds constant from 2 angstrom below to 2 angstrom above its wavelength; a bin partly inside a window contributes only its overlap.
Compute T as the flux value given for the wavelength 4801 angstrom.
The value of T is 180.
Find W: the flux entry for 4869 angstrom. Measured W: 181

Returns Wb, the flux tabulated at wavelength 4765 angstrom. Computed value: 156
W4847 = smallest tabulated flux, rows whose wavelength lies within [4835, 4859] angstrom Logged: 179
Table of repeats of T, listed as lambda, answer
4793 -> 166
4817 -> 169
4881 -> 188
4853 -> 184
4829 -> 172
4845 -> 179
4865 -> 177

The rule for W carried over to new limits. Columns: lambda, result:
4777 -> 145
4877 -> 183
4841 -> 180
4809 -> 169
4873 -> 176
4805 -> 176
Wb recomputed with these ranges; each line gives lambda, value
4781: 140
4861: 177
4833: 180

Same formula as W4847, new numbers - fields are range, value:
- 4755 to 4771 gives 153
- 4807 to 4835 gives 167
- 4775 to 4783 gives 140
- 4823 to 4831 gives 170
